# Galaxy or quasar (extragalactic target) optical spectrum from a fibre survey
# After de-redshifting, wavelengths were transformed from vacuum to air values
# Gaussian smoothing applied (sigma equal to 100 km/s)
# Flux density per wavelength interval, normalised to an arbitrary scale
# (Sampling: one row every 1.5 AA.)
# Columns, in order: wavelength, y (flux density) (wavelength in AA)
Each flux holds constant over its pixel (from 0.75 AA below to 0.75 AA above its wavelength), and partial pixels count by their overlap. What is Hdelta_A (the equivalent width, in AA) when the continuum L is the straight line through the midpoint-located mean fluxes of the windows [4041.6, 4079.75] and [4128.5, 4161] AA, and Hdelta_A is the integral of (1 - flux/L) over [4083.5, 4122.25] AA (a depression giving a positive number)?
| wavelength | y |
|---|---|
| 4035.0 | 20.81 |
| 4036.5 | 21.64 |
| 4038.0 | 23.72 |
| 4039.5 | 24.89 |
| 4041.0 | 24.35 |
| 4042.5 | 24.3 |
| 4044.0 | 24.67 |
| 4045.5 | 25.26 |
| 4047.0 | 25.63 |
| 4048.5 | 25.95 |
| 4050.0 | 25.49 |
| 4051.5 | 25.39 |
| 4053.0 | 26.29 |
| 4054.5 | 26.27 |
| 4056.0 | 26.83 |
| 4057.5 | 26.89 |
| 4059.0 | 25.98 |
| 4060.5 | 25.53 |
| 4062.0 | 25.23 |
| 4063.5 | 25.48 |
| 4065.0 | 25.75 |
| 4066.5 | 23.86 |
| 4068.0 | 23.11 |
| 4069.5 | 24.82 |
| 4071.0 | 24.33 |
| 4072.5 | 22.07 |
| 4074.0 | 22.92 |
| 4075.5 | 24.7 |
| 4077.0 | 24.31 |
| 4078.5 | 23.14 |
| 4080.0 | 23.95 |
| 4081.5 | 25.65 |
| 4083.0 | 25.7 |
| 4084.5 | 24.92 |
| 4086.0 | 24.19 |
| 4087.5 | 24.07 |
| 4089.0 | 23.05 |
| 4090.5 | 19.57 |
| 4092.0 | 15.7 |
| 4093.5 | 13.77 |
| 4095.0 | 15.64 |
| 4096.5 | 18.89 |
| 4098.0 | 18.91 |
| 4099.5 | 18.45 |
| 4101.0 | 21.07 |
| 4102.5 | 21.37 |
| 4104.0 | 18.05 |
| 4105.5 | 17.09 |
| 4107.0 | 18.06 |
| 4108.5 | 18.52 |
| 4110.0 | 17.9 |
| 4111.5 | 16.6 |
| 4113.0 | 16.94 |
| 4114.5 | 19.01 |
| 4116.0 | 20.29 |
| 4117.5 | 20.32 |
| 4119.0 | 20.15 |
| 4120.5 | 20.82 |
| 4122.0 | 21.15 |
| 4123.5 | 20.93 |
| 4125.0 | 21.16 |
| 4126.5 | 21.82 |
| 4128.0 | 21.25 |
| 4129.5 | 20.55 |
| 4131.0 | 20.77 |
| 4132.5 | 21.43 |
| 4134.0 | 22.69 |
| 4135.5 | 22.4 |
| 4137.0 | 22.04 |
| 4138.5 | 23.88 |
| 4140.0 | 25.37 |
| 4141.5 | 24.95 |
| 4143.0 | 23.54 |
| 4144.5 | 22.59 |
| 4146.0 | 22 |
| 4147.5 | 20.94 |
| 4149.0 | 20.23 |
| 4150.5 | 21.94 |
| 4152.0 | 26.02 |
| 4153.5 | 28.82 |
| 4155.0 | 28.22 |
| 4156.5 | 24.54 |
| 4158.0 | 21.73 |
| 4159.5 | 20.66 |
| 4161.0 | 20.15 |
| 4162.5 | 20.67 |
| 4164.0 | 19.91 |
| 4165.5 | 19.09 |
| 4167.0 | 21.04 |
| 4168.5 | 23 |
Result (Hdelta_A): 7.4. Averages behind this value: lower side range 25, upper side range 23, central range 19.4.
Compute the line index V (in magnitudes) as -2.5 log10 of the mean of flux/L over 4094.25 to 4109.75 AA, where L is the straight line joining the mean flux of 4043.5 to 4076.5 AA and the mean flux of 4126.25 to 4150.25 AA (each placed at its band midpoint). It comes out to 0.26 mag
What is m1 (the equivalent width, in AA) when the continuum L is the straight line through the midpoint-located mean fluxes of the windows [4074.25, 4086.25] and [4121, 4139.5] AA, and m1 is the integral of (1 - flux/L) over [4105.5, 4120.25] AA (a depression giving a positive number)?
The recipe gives 2.6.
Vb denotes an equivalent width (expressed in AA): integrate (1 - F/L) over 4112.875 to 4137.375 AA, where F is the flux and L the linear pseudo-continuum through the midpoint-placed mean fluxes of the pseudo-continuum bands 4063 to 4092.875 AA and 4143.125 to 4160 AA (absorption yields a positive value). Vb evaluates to 2.7 AA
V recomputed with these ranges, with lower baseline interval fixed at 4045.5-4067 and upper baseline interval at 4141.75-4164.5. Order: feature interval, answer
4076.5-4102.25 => 0.17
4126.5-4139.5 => 0.07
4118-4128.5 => 0.13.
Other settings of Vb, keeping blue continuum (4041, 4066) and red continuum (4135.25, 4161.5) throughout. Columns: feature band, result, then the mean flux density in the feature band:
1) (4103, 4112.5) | 2.6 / 17.8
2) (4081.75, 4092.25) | 0.8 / 22.9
